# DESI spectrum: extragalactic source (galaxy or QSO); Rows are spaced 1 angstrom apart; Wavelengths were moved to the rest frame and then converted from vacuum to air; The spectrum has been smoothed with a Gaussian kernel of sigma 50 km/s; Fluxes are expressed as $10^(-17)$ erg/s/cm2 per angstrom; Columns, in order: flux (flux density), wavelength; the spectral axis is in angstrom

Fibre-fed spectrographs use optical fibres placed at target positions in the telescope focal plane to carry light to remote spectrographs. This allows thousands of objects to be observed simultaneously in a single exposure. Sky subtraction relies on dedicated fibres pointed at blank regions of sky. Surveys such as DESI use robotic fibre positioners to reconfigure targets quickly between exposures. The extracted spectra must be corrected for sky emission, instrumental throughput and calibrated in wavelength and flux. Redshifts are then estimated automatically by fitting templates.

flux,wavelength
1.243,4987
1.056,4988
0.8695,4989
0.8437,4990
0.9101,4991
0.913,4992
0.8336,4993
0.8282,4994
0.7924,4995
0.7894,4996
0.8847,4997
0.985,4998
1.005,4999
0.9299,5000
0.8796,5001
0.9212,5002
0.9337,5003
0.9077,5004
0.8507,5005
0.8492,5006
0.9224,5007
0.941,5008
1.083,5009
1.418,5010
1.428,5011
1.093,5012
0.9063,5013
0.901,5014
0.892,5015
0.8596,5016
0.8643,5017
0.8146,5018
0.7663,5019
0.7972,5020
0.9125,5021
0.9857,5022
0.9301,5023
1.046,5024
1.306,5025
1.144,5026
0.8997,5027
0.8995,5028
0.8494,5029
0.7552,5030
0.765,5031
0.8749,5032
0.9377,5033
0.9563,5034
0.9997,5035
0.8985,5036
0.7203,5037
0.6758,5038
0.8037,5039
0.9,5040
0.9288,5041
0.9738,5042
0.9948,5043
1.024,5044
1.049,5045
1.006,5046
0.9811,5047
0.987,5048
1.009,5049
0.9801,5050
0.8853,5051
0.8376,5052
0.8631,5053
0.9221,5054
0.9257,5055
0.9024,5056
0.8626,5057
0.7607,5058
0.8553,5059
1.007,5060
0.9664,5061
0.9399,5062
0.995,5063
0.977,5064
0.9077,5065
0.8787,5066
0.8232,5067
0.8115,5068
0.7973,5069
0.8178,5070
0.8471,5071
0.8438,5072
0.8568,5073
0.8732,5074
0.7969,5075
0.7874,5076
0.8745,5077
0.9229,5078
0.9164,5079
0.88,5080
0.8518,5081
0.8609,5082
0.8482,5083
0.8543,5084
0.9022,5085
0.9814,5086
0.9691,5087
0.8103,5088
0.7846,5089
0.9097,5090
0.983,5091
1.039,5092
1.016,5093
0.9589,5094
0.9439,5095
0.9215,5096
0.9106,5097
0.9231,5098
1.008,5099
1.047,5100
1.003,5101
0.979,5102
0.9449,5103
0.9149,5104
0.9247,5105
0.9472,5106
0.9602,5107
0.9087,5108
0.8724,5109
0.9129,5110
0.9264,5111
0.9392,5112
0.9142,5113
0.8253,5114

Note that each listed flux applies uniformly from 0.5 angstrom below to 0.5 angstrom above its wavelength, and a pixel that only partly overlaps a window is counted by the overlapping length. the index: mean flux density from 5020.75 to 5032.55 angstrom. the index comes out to 0.948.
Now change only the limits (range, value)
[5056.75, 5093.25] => 0.886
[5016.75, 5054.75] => 0.92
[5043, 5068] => 0.93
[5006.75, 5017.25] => 1.03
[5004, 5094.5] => 0.919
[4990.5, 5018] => 0.943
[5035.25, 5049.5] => 0.926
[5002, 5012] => 1.03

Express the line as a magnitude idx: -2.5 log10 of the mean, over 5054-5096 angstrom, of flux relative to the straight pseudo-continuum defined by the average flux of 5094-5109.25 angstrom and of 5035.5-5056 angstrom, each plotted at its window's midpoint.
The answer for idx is 0.05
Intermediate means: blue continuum 0.918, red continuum 0.949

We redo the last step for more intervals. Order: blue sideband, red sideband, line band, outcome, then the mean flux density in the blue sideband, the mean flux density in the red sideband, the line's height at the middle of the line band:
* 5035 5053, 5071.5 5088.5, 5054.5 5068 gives -0.008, 0.921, 0.872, 0.898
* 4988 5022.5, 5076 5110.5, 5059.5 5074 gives 0.042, 0.929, 0.924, 0.925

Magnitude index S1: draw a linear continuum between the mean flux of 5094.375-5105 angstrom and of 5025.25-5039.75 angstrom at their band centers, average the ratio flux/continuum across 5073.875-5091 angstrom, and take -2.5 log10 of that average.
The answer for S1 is 0.075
